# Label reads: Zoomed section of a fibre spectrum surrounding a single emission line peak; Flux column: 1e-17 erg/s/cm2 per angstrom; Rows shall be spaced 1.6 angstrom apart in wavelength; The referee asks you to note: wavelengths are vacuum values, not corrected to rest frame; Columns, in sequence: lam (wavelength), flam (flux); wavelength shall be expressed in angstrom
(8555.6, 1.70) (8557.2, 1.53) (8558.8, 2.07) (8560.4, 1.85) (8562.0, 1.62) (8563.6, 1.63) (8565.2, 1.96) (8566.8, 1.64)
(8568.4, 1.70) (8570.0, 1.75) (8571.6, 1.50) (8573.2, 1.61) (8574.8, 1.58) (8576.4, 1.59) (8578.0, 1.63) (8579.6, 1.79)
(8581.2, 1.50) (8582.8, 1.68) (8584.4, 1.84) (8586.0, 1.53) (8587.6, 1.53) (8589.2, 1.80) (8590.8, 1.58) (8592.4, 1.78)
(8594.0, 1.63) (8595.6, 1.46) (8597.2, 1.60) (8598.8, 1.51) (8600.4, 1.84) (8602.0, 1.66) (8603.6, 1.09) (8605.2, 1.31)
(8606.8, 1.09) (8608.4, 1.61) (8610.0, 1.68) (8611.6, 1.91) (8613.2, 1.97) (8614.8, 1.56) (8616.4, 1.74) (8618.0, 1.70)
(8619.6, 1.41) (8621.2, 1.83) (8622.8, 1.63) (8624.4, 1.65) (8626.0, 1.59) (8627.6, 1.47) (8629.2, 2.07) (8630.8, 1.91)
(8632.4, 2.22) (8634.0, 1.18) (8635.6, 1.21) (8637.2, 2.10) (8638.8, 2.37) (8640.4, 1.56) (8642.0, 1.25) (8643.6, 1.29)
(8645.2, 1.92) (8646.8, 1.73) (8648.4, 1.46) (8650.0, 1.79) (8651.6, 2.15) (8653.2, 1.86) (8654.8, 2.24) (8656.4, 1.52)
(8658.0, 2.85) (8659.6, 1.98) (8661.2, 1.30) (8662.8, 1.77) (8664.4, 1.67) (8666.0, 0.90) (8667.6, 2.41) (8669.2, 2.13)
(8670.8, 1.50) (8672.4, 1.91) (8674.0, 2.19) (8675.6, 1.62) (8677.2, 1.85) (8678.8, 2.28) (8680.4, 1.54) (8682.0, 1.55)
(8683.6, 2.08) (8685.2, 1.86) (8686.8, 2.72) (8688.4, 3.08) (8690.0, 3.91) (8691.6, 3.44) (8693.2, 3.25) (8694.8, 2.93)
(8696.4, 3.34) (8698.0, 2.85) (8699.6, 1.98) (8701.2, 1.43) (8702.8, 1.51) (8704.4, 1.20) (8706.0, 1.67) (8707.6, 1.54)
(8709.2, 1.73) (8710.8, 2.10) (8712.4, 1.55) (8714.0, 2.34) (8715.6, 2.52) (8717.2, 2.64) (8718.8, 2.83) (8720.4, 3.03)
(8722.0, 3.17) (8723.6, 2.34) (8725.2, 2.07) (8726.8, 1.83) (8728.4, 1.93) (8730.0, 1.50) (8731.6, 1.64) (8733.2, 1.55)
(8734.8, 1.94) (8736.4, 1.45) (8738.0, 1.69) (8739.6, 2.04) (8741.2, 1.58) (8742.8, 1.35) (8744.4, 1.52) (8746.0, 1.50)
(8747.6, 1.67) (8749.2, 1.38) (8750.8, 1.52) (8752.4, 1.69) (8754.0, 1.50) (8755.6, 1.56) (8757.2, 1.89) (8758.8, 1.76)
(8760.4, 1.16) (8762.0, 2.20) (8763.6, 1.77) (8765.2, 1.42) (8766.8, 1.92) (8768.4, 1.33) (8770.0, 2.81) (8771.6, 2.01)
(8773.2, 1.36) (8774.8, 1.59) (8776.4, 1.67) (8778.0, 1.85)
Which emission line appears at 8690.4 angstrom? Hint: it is Halpha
